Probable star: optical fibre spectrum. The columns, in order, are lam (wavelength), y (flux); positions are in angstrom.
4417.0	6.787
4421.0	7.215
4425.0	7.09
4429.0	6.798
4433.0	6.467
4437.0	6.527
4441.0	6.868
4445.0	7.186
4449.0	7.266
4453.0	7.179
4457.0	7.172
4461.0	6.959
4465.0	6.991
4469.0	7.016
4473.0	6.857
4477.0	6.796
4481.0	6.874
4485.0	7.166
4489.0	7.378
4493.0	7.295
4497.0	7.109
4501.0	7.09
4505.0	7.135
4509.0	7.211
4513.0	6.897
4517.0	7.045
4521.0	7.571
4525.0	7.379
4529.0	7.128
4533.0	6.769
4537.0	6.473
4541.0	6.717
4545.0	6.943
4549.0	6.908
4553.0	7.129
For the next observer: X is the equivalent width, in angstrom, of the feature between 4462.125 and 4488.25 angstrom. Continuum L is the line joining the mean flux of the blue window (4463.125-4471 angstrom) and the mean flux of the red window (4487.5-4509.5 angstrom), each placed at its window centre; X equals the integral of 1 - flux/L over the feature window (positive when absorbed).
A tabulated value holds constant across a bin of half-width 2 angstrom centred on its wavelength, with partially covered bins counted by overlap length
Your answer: 0.3 angstrom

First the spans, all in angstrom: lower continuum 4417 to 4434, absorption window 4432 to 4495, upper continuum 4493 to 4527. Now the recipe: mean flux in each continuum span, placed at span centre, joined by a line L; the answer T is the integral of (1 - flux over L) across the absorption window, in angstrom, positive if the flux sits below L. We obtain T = 0.2 angstrom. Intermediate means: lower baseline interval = 6.91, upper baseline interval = 7.19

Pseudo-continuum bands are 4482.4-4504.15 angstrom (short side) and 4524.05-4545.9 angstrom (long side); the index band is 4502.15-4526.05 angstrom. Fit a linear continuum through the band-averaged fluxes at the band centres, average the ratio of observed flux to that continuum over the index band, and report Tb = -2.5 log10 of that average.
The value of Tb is -0.02 mag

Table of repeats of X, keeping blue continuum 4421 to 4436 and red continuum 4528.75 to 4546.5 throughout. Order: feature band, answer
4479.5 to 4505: -1.36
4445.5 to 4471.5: -1.10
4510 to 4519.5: -0.34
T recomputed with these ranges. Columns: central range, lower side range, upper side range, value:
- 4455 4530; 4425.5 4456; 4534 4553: -2.7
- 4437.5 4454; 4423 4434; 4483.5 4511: -0.4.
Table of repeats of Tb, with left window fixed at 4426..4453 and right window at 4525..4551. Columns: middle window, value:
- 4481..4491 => -0.049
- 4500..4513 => -0.037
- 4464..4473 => -0.015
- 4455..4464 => -0.027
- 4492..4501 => -0.045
